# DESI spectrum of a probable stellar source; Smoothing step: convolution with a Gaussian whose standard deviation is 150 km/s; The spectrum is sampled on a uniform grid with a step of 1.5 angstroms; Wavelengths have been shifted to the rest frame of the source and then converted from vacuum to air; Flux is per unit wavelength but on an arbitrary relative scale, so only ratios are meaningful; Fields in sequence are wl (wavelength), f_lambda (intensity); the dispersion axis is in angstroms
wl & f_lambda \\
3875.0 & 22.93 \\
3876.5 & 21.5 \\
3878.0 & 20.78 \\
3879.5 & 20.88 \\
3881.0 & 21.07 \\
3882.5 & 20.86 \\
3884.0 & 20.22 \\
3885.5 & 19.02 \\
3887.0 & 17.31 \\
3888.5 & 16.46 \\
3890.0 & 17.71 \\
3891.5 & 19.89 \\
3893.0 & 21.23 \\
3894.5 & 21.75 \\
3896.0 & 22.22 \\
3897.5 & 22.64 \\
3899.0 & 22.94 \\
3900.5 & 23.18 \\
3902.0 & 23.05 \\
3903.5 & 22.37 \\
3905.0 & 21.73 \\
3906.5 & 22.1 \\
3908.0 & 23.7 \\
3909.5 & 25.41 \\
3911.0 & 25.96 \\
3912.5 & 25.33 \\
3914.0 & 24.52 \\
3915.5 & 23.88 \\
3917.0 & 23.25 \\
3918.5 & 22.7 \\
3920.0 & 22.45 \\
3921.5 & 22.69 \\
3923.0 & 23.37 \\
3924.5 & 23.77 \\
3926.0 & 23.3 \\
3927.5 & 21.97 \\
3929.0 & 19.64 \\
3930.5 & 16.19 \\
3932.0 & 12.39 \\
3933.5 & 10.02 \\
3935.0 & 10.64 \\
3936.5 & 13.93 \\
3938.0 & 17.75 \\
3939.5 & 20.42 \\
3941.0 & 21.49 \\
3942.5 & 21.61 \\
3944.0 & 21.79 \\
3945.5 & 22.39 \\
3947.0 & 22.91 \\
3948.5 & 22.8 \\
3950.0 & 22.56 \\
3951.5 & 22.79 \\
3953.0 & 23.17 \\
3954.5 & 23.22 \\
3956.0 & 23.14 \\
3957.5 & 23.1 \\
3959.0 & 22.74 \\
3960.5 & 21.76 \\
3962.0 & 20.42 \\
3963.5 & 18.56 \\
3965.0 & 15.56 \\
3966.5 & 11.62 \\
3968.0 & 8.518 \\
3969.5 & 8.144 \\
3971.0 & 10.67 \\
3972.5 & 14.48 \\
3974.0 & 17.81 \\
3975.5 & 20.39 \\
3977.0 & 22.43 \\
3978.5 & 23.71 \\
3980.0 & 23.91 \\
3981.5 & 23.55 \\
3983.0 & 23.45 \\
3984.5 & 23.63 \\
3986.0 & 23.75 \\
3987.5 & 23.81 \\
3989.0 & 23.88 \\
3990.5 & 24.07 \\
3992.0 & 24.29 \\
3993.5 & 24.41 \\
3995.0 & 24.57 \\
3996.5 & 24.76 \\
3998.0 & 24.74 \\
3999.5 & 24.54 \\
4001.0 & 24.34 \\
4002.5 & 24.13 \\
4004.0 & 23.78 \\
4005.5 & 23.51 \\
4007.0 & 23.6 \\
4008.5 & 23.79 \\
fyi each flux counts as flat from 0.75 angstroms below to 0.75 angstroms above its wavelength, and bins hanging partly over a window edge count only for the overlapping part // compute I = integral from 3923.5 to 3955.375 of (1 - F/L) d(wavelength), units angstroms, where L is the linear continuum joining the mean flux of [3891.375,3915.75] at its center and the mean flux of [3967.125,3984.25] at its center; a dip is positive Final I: 1.1 angstroms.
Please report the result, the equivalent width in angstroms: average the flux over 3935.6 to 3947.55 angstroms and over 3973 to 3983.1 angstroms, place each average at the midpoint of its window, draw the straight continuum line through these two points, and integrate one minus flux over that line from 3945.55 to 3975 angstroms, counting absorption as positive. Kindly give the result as 3.1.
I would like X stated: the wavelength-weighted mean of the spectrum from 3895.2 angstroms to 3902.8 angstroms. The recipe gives 22.8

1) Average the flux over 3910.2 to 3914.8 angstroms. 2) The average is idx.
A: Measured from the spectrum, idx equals 25.3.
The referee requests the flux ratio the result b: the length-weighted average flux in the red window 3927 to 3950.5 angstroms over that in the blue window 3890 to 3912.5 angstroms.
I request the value 0.8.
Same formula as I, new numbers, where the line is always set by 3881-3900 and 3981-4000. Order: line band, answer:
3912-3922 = -1.06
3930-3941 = 3.55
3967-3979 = 4.07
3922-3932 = 0.42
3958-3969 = 2.90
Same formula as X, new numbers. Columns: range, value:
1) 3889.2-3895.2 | 20.1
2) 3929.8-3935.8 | 12.3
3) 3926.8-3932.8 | 17.4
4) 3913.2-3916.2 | 24.2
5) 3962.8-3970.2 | 12.5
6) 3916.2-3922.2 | 22.8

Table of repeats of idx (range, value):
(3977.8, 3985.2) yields 23.6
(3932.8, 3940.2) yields 14.5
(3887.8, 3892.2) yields 18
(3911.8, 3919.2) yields 23.9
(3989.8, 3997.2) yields 24.4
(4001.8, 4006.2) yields 23.8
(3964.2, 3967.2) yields 13.7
